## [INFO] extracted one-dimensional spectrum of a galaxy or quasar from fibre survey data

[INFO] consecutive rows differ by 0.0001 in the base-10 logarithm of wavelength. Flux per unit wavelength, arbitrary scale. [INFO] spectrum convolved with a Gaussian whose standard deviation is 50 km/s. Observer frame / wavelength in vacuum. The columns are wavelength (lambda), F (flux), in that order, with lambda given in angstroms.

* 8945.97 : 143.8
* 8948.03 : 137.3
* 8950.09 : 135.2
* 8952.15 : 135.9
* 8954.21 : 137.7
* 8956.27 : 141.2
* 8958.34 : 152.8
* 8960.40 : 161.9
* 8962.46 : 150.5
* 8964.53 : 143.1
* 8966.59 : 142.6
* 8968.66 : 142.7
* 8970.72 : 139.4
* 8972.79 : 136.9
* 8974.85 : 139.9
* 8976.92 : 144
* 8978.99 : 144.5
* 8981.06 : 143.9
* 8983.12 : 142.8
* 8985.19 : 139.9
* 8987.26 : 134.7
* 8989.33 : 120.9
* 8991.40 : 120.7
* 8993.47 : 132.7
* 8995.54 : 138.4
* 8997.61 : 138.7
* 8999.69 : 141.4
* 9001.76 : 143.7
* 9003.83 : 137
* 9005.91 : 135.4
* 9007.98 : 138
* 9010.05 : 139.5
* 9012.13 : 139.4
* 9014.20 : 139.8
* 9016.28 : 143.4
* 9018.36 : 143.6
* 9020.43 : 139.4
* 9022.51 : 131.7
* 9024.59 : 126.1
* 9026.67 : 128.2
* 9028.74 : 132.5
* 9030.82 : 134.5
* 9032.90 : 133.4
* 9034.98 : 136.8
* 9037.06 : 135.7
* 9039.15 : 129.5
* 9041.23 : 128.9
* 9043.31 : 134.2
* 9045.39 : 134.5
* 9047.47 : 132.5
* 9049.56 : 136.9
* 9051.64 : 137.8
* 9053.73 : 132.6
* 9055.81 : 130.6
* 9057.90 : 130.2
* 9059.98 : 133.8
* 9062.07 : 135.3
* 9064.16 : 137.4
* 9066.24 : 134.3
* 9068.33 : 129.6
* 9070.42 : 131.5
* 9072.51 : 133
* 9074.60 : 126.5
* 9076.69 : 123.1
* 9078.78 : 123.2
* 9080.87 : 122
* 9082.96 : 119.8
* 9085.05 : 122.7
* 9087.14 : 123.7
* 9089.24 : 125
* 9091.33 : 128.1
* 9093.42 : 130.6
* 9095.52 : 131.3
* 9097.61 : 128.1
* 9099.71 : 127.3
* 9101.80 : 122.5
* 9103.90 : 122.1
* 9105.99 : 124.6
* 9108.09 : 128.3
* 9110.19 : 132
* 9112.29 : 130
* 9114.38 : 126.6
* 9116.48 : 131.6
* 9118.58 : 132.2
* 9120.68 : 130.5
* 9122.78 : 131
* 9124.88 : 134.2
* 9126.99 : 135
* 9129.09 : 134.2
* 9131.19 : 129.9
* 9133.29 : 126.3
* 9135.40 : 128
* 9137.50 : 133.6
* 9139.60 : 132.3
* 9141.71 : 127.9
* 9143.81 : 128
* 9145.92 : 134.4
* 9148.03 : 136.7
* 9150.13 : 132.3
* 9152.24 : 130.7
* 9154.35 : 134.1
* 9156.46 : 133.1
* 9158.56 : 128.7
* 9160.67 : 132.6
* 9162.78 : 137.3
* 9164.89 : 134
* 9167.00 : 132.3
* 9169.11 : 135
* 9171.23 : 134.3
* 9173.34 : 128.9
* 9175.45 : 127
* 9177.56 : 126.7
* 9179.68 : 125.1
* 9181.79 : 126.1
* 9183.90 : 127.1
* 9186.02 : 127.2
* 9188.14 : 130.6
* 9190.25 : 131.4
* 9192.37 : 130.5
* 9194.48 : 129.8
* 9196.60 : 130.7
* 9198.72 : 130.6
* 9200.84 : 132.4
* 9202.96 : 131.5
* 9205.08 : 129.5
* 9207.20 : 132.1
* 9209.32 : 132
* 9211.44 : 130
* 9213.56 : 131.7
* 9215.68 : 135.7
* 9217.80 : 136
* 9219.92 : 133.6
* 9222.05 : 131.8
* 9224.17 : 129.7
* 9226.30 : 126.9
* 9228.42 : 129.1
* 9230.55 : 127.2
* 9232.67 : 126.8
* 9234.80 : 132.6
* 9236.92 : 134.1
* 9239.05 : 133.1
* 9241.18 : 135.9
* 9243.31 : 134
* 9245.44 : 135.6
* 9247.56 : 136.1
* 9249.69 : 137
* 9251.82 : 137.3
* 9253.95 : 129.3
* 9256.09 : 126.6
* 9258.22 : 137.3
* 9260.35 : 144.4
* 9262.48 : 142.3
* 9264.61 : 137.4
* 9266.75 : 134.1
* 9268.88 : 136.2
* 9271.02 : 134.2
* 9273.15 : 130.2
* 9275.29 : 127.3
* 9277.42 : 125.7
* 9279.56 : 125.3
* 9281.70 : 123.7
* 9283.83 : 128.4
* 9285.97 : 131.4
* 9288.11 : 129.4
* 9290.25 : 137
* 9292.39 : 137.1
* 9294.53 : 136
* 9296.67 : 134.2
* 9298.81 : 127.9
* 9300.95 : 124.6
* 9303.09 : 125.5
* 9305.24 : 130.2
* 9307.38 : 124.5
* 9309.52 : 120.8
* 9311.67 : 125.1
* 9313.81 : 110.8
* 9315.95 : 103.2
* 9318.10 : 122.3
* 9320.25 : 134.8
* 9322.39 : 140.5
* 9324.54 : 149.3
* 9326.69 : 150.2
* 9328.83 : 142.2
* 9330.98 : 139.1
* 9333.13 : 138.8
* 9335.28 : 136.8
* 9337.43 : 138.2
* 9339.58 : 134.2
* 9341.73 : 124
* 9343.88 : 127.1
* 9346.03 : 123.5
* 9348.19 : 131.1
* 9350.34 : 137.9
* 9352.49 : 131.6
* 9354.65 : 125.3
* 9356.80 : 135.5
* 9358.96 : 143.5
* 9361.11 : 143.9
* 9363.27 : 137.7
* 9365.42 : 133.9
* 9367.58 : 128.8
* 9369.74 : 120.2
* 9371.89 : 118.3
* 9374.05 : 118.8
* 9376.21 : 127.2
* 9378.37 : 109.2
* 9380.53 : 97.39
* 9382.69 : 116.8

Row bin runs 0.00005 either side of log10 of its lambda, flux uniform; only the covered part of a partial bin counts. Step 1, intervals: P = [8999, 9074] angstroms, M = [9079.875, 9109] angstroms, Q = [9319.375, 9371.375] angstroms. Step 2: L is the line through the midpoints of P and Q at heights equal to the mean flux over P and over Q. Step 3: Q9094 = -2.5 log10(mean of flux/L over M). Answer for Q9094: 0.08 mag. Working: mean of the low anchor 135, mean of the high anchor 135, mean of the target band 125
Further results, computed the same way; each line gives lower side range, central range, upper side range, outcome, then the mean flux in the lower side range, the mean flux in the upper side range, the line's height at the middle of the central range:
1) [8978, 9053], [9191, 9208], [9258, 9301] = 0.02 mag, 136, 133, 134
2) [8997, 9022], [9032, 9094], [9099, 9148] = 0.04 mag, 140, 130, 135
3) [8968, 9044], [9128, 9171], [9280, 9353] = 0.01 mag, 137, 131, 134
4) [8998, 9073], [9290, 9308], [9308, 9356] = 0.01 mag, 135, 131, 132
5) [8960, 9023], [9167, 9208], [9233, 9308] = 0.04 mag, 140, 132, 135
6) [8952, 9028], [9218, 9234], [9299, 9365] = 0.04 mag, 139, 132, 134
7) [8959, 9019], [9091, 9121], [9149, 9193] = 0.05 mag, 140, 131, 134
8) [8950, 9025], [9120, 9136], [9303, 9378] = 0.04 mag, 140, 131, 136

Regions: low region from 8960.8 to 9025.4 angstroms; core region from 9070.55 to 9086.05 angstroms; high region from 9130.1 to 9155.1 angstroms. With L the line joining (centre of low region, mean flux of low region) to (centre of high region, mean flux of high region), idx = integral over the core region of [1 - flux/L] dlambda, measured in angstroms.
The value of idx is 1.12 angstroms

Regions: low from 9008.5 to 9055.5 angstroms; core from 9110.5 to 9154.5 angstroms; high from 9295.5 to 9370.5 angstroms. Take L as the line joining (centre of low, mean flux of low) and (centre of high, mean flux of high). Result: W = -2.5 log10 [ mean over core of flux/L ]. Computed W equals 0.02 mag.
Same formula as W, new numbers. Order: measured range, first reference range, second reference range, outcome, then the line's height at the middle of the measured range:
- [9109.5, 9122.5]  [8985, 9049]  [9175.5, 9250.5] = 0.02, 133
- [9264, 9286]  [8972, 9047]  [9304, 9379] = 0.01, 132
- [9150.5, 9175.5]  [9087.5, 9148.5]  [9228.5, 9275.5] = -0.01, 131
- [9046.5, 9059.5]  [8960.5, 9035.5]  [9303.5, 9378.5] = 0.03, 137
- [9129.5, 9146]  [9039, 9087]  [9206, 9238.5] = 0.01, 131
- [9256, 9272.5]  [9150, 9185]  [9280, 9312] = -0.06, 129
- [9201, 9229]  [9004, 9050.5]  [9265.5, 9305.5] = 0.00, 132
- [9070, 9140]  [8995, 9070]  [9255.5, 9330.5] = 0.05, 134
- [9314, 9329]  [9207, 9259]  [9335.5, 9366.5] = 0.00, 133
